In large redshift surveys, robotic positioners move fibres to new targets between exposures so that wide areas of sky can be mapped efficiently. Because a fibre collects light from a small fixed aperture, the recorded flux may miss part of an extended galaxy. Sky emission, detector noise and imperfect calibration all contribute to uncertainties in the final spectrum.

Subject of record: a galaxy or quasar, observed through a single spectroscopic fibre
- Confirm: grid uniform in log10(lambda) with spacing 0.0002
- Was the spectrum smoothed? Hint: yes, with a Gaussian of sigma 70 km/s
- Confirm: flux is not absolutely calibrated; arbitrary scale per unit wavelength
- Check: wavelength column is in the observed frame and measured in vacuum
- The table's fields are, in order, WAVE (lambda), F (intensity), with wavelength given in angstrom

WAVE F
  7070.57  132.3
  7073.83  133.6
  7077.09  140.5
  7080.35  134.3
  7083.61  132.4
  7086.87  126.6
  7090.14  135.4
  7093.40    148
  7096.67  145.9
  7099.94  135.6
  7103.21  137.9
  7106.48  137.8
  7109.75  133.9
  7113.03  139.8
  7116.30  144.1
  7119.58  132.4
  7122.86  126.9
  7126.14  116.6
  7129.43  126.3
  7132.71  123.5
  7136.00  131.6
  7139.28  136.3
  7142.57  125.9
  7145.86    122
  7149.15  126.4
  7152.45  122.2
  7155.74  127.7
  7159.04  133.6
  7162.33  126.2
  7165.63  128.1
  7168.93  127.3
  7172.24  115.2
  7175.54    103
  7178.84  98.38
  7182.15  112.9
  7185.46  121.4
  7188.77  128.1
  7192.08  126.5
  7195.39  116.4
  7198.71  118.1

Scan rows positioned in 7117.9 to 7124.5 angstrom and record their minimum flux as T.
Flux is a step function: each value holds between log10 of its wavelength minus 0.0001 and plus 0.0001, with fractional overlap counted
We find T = 126.9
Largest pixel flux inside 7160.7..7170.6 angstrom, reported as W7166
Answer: 128.1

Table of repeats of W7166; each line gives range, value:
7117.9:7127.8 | 132.4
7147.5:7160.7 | 133.6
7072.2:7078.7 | 140.5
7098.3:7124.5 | 144.1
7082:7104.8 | 148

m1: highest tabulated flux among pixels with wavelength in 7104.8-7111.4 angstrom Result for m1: 137.8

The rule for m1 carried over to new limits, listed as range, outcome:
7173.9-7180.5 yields 103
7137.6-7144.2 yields 136.3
